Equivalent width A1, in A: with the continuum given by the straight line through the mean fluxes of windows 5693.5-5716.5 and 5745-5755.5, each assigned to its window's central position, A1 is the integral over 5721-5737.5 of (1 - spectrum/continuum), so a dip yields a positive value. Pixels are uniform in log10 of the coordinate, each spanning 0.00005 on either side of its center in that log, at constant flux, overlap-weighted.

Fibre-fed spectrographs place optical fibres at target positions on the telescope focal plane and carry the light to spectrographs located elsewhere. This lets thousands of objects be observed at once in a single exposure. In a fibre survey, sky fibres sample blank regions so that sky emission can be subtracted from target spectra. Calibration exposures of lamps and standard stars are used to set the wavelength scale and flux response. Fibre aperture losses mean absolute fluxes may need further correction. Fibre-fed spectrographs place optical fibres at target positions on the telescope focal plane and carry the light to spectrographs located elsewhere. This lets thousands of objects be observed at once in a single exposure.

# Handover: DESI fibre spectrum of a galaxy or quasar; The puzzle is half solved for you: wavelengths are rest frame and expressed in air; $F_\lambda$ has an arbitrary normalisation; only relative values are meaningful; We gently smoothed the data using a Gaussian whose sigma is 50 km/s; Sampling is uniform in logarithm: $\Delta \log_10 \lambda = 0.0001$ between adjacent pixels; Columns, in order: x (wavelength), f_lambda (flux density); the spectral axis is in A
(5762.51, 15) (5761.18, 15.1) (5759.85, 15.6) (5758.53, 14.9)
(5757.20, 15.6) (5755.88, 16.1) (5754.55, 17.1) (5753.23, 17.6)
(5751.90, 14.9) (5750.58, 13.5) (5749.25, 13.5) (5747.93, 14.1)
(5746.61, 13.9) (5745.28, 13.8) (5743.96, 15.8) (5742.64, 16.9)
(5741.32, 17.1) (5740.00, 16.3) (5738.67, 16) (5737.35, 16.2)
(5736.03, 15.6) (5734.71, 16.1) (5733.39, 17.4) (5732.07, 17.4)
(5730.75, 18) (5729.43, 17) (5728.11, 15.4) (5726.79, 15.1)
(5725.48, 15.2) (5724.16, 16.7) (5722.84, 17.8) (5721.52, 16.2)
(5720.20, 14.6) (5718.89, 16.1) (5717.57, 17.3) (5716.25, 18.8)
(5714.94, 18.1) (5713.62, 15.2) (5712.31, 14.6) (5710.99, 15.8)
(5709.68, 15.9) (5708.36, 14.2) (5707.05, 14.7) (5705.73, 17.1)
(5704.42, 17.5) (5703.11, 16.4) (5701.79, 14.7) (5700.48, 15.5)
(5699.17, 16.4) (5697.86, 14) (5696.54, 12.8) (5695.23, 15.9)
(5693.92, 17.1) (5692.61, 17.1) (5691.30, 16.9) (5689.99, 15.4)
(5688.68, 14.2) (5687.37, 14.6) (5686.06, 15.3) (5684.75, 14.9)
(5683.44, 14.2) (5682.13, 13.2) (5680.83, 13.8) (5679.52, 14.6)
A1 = -1.30 A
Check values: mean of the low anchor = 15.8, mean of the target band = 16.5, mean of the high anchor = 14.9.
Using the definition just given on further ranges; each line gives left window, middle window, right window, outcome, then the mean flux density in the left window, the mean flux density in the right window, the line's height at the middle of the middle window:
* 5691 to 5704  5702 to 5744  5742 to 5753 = -3.23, 15.7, 14.7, 15.2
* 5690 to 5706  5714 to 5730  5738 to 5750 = -0.96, 15.9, 15.2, 15.6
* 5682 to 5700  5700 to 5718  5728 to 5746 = -0.53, 15.2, 16.4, 15.7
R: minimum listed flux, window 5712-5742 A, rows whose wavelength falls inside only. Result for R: 14.6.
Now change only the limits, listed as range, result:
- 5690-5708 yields 12.8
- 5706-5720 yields 14.2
